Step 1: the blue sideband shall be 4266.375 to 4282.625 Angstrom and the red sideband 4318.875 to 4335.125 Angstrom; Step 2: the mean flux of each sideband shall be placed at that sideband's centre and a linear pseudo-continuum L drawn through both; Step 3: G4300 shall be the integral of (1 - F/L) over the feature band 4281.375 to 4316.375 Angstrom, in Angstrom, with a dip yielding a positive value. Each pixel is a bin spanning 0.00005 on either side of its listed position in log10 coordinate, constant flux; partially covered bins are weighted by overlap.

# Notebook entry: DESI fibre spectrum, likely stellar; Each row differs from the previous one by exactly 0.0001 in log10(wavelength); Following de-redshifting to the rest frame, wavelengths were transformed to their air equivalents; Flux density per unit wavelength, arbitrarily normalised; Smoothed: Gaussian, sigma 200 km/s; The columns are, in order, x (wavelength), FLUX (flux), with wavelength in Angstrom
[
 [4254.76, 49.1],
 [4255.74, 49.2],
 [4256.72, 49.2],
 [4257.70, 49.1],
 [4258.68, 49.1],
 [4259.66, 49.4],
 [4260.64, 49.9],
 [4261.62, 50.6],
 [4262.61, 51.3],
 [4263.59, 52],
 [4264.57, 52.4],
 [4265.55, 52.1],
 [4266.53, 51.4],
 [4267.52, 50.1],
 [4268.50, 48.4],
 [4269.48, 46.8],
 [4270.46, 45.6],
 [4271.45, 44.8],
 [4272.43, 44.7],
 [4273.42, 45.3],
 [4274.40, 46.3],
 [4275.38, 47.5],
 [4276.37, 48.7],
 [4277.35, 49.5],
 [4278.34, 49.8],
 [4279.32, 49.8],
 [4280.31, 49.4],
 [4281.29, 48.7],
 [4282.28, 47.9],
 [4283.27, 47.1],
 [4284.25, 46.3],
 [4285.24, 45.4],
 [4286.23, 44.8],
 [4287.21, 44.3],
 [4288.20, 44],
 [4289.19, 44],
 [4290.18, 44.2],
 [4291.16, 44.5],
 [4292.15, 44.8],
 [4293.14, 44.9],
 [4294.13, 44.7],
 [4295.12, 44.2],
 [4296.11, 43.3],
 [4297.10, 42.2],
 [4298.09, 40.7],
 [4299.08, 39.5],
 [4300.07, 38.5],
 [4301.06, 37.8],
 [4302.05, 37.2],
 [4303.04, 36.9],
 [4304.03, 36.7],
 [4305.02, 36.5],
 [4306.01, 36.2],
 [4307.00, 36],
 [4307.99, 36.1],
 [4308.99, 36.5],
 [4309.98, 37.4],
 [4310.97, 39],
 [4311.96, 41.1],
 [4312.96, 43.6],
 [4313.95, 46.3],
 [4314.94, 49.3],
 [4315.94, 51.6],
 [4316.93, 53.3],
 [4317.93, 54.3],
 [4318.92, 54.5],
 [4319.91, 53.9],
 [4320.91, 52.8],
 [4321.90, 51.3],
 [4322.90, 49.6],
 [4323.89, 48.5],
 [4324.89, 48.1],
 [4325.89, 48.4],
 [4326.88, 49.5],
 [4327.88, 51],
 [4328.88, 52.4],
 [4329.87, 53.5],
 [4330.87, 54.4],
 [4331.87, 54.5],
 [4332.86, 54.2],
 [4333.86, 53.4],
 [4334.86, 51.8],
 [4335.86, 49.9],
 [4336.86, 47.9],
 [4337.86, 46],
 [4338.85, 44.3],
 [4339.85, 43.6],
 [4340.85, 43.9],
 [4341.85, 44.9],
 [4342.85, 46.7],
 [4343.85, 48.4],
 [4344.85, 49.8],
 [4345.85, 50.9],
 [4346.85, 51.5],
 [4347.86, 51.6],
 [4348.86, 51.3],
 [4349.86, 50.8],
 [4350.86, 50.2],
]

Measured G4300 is 5.3 Angstrom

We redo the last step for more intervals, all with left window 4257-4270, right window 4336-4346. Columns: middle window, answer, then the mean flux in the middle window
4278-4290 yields 0.63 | 46.7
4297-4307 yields 2.16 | 38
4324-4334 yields -0.97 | 51.7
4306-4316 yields 1.46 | 41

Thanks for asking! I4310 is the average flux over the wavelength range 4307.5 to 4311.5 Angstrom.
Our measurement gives 37.3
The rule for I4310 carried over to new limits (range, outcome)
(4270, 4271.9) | 45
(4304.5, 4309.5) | 36.3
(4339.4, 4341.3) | 43.7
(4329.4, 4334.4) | 54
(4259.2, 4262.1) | 50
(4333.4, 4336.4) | 51.5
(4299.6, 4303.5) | 37.6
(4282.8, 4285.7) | 46.3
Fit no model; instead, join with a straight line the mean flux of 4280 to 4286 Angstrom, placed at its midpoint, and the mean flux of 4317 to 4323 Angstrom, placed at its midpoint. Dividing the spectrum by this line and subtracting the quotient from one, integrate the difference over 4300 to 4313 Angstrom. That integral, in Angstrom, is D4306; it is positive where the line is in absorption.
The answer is 3.4 Angstrom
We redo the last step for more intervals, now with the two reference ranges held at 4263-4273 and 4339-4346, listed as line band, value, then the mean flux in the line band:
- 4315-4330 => -1.3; 51.4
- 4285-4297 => 0.9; 44.3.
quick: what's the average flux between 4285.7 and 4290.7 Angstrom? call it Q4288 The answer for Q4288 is 44.3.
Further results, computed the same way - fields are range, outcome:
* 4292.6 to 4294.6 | 44.7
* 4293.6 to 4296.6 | 44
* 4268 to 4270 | 47.8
